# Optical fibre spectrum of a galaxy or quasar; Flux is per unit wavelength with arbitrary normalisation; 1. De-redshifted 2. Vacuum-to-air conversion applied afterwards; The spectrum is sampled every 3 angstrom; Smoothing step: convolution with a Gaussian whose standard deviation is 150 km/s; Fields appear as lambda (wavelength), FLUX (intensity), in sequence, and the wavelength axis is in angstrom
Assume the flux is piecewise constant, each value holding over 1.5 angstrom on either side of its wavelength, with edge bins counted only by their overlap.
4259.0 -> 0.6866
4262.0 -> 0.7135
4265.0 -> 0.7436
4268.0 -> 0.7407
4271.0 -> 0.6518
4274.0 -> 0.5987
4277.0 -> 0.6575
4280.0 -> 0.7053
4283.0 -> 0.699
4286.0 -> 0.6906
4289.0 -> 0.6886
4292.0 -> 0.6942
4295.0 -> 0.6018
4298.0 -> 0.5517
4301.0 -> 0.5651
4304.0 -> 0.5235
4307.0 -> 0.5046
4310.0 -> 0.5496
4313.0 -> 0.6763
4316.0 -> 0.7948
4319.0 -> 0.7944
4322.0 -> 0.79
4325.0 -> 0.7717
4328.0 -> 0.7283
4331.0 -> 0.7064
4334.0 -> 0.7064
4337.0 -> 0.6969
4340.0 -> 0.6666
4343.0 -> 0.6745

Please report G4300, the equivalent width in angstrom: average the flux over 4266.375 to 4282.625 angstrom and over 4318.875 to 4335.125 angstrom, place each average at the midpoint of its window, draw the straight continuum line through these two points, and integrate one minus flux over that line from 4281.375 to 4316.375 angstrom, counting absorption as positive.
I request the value 4.1 angstrom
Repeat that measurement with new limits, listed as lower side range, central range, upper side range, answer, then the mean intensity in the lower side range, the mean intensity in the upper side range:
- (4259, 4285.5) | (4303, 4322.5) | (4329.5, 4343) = 0.9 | 0.689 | 0.692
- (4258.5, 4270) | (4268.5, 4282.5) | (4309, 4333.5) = 1.2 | 0.721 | 0.729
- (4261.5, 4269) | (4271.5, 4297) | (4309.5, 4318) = 2.0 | 0.735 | 0.695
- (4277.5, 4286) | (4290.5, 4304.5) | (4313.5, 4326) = 2.6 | 0.695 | 0.779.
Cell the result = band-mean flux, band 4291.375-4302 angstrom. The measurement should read 0.597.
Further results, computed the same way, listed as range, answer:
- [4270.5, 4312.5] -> 0.621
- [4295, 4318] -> 0.6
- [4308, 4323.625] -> 0.715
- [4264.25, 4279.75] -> 0.677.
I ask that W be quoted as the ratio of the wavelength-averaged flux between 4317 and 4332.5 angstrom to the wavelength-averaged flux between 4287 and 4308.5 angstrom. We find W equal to 1.3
